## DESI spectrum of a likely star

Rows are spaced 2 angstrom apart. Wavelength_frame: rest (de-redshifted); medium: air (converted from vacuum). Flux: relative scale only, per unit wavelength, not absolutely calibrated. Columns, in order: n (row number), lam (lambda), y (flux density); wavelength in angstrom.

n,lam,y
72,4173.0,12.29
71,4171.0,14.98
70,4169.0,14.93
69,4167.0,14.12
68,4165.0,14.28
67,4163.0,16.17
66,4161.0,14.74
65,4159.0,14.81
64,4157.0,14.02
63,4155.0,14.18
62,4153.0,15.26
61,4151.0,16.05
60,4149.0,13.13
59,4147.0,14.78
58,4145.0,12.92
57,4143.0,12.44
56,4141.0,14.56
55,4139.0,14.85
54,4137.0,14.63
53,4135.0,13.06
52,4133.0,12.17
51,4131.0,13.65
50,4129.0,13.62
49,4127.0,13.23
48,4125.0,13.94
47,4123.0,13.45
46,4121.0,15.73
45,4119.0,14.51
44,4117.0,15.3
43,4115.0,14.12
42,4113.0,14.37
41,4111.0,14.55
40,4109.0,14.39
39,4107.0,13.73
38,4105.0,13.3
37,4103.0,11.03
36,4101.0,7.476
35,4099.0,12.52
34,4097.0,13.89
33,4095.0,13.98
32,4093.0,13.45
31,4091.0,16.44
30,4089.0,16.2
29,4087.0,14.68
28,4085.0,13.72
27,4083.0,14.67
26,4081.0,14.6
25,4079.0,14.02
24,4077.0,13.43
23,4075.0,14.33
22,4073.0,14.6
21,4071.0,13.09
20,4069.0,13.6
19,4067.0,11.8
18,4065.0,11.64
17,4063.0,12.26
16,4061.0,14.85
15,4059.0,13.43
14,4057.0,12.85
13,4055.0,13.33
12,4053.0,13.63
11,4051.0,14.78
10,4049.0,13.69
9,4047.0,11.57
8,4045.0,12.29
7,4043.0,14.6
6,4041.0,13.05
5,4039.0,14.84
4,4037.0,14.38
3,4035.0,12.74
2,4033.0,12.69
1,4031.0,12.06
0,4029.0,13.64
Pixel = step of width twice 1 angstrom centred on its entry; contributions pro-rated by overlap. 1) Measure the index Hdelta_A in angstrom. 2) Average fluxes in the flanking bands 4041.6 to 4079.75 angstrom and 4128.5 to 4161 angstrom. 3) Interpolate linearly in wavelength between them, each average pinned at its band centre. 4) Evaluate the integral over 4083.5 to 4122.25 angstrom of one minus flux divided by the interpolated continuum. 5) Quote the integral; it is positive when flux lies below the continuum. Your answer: -0.5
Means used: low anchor 13.3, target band 13.9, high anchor 14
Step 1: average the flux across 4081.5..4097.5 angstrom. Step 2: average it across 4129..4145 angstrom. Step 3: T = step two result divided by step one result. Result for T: 0.93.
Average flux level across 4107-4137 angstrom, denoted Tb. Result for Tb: 14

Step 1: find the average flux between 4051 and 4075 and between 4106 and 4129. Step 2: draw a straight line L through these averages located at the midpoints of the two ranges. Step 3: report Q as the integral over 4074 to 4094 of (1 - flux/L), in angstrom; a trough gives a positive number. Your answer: -1.3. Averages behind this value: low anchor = 13.3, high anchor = 14.3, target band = 14.6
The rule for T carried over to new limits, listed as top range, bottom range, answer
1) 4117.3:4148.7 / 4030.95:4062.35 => 1.03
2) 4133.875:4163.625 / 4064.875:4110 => 1.06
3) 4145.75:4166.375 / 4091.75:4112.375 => 1.14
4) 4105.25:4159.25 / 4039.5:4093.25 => 1.03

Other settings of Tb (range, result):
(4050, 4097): 13.9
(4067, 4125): 13.9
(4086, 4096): 14.9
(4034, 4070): 13.3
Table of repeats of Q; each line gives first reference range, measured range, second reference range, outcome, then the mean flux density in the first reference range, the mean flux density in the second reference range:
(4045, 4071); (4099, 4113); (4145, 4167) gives 1.31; 13.1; 14.6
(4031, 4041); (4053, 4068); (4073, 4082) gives 1.00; 13.4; 14.2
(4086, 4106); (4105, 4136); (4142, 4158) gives -0.71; 13.3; 14.1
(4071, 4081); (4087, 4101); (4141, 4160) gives 0.14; 14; 14.2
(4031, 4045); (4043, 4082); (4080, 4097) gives 1.87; 13.5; 14.7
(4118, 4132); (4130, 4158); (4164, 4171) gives 0.52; 14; 14.5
